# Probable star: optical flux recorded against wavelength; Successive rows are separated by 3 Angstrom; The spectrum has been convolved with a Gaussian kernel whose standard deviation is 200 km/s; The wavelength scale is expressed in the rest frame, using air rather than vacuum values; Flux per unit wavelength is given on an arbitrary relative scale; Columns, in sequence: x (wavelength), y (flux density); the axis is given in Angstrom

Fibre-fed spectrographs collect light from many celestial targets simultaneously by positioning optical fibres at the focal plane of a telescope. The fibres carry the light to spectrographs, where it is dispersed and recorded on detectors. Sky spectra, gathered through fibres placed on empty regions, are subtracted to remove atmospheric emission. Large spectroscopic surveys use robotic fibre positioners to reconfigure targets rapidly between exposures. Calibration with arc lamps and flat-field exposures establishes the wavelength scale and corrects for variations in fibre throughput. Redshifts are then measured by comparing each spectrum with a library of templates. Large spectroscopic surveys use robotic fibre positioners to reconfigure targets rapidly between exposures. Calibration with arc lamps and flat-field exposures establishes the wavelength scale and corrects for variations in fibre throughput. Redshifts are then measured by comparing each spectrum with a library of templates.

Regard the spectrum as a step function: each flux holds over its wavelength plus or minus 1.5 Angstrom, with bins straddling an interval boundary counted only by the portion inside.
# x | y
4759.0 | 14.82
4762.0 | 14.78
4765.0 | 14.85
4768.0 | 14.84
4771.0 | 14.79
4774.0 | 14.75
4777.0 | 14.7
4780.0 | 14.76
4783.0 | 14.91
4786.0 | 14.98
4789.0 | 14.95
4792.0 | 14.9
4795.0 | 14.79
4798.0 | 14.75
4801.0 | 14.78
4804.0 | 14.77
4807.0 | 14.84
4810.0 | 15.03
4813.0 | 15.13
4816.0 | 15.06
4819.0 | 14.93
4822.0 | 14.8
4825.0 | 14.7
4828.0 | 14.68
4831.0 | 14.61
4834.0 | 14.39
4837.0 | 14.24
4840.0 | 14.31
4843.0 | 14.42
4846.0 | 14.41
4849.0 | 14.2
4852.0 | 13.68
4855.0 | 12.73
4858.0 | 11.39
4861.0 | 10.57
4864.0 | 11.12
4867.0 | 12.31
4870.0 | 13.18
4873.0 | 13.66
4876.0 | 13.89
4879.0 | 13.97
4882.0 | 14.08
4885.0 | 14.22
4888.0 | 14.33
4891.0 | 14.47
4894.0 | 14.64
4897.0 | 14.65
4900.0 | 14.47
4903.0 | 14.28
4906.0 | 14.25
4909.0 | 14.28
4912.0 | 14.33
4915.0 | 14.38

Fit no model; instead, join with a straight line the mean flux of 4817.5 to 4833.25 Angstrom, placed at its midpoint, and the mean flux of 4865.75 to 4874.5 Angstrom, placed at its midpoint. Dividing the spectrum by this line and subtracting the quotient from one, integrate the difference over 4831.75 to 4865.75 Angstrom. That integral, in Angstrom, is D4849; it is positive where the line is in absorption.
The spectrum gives 1.6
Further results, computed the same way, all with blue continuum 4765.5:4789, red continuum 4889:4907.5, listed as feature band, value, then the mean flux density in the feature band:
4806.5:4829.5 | -0.3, 14.9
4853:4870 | 3.2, 11.8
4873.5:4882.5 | 0.4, 13.9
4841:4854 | 0.4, 14.1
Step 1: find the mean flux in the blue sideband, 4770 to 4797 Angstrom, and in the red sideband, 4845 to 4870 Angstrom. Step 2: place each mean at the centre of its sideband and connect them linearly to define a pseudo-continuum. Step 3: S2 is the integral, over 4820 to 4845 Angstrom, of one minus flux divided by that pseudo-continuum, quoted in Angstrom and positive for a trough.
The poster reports -2.3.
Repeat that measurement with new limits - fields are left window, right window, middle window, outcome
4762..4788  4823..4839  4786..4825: -0.61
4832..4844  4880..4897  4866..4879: 0.89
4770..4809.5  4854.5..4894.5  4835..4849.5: -0.56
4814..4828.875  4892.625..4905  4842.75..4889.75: 4.52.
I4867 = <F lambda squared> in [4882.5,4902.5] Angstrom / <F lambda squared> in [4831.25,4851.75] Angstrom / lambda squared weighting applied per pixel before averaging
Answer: 1.0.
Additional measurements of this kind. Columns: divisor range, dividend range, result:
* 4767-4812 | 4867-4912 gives 0.99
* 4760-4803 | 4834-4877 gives 0.92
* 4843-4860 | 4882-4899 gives 1.10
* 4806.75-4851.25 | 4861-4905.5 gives 0.96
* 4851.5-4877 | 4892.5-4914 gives 1.18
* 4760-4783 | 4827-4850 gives 1.00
